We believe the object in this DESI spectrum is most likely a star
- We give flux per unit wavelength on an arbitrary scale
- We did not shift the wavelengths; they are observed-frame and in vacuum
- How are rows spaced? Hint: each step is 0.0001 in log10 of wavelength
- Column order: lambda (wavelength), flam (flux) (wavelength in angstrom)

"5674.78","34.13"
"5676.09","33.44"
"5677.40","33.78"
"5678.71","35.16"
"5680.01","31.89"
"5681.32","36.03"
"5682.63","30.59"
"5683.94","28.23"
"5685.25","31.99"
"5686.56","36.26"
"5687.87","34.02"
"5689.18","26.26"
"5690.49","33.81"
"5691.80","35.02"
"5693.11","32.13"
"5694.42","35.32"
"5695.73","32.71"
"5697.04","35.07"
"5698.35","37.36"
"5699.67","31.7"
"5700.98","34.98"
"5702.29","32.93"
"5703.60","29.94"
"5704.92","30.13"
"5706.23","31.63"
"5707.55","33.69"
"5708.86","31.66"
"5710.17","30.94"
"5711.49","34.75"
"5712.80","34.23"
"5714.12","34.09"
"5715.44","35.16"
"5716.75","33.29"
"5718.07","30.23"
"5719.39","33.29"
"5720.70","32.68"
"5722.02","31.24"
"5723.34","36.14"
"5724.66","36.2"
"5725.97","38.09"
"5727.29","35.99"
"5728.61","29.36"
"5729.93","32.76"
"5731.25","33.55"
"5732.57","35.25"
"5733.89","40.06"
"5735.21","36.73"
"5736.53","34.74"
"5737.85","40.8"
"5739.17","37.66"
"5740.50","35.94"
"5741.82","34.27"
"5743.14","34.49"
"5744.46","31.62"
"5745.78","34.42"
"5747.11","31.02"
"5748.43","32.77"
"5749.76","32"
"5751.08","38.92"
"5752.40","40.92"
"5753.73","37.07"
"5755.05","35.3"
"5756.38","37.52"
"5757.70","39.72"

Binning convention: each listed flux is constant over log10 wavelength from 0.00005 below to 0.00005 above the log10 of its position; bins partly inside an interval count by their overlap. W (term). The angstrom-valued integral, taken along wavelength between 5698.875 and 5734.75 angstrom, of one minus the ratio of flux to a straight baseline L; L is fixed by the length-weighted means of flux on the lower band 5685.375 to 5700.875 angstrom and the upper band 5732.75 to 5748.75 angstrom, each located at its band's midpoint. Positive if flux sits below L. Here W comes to 1.0 angstrom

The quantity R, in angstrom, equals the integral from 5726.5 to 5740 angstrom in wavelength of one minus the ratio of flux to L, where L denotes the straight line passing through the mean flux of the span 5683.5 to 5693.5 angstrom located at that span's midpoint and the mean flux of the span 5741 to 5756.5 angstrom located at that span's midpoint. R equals -0.56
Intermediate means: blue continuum 32.3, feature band 35.7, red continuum 35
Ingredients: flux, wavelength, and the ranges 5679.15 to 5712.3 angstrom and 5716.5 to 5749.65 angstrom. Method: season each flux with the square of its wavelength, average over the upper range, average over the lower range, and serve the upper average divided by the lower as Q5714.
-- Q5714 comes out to 1.07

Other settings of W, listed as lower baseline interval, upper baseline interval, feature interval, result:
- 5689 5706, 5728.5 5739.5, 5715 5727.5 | 0.3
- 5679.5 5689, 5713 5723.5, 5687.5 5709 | -0.1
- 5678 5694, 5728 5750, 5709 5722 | 0.3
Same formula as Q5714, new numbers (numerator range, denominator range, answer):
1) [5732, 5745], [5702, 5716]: 1.12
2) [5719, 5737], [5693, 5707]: 1.06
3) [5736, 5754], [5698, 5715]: 1.09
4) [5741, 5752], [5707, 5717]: 1.02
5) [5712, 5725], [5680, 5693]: 1.05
